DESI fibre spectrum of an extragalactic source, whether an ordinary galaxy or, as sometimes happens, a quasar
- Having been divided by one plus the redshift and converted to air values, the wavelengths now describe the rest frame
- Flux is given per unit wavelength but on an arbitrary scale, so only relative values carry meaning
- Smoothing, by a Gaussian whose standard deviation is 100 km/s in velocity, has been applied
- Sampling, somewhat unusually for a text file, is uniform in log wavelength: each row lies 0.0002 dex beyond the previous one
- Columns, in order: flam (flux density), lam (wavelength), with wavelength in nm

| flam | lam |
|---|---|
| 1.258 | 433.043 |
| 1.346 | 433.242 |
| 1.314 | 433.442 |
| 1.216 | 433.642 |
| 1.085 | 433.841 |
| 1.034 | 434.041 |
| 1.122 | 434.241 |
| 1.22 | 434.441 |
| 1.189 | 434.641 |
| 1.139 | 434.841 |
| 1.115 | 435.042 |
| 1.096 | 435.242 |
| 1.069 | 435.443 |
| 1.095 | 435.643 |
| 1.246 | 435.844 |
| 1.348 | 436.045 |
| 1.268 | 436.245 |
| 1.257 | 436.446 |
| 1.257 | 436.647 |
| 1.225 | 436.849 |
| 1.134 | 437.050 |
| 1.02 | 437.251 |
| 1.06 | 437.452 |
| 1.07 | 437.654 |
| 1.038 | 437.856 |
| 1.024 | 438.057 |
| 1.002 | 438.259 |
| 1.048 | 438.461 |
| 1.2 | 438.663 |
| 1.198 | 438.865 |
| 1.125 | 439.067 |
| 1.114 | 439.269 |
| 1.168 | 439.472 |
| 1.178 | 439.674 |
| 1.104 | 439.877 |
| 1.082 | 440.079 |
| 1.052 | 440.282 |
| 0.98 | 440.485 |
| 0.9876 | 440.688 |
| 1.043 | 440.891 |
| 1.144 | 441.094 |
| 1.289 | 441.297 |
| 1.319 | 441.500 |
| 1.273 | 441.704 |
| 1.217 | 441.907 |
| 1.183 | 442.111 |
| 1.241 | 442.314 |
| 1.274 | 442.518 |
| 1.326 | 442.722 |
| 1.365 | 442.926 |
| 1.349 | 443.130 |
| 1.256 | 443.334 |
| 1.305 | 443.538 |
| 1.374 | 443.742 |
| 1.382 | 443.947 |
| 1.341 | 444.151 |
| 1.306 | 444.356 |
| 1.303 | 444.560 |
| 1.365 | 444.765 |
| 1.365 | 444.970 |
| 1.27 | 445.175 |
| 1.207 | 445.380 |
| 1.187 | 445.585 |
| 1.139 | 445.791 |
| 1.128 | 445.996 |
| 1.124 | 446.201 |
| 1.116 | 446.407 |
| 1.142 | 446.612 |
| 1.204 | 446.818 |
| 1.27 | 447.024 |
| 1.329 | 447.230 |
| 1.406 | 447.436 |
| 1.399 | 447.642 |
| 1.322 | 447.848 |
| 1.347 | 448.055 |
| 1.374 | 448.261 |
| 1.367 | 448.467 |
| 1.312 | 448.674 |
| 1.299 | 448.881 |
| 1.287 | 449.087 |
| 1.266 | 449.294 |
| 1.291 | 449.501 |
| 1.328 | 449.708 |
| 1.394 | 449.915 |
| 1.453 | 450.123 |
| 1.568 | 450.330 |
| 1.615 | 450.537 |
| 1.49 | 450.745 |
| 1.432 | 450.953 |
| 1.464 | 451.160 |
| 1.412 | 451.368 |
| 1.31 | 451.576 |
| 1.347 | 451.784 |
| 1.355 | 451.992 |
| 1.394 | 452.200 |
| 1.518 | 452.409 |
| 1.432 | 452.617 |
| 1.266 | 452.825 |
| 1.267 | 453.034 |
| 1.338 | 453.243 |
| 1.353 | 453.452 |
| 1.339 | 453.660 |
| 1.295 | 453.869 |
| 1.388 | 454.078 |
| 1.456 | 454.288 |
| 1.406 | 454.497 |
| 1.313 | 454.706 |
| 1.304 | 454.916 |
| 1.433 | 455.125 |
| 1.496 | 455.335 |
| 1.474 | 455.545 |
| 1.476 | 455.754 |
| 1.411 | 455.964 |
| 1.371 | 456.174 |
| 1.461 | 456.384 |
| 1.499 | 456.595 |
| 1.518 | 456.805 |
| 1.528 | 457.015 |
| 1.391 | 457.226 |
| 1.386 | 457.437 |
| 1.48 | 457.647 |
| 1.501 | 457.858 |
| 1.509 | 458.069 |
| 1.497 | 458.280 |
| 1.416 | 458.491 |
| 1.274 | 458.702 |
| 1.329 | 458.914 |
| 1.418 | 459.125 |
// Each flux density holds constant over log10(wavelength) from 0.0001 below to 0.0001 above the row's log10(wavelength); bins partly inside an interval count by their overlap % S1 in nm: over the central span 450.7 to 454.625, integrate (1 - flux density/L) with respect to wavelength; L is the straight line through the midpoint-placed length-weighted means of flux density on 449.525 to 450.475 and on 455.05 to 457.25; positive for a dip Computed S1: 0.18 nm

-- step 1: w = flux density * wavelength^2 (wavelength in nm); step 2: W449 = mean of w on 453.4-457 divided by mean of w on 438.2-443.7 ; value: 1.28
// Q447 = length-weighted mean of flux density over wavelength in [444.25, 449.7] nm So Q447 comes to 1.28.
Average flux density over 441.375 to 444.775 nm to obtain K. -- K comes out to 1.3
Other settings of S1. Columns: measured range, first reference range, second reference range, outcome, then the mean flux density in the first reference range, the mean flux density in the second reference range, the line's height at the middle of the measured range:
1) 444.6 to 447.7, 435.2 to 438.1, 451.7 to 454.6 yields 0.08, 1.15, 1.37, 1.28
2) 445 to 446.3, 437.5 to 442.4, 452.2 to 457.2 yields 0.05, 1.13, 1.41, 1.23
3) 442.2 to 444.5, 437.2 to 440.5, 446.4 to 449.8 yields -0.24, 1.09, 1.3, 1.19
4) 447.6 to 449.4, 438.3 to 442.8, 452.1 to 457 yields -0.04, 1.16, 1.4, 1.3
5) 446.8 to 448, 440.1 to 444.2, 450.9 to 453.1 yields -0.02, 1.23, 1.38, 1.31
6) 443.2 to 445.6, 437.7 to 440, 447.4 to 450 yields -0.14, 1.11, 1.34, 1.24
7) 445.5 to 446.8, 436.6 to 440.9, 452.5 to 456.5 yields 0.09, 1.09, 1.38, 1.23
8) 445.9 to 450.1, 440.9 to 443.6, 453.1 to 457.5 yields 0.13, 1.26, 1.41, 1.33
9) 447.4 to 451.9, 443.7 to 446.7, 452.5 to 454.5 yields -0.28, 1.25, 1.35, 1.3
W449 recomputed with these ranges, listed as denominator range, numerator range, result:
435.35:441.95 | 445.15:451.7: 1.21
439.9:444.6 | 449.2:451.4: 1.20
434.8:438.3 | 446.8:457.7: 1.31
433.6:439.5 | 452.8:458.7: 1.35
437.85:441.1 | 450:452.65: 1.40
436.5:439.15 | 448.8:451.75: 1.33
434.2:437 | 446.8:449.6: 1.18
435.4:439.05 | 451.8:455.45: 1.29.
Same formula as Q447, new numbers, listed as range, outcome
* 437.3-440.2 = 1.1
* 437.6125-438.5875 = 1.04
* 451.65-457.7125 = 1.4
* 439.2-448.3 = 1.24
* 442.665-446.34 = 1.28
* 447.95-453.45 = 1.38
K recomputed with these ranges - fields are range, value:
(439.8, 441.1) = 1.05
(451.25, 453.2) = 1.37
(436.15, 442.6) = 1.14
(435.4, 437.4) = 1.19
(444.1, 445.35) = 1.32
